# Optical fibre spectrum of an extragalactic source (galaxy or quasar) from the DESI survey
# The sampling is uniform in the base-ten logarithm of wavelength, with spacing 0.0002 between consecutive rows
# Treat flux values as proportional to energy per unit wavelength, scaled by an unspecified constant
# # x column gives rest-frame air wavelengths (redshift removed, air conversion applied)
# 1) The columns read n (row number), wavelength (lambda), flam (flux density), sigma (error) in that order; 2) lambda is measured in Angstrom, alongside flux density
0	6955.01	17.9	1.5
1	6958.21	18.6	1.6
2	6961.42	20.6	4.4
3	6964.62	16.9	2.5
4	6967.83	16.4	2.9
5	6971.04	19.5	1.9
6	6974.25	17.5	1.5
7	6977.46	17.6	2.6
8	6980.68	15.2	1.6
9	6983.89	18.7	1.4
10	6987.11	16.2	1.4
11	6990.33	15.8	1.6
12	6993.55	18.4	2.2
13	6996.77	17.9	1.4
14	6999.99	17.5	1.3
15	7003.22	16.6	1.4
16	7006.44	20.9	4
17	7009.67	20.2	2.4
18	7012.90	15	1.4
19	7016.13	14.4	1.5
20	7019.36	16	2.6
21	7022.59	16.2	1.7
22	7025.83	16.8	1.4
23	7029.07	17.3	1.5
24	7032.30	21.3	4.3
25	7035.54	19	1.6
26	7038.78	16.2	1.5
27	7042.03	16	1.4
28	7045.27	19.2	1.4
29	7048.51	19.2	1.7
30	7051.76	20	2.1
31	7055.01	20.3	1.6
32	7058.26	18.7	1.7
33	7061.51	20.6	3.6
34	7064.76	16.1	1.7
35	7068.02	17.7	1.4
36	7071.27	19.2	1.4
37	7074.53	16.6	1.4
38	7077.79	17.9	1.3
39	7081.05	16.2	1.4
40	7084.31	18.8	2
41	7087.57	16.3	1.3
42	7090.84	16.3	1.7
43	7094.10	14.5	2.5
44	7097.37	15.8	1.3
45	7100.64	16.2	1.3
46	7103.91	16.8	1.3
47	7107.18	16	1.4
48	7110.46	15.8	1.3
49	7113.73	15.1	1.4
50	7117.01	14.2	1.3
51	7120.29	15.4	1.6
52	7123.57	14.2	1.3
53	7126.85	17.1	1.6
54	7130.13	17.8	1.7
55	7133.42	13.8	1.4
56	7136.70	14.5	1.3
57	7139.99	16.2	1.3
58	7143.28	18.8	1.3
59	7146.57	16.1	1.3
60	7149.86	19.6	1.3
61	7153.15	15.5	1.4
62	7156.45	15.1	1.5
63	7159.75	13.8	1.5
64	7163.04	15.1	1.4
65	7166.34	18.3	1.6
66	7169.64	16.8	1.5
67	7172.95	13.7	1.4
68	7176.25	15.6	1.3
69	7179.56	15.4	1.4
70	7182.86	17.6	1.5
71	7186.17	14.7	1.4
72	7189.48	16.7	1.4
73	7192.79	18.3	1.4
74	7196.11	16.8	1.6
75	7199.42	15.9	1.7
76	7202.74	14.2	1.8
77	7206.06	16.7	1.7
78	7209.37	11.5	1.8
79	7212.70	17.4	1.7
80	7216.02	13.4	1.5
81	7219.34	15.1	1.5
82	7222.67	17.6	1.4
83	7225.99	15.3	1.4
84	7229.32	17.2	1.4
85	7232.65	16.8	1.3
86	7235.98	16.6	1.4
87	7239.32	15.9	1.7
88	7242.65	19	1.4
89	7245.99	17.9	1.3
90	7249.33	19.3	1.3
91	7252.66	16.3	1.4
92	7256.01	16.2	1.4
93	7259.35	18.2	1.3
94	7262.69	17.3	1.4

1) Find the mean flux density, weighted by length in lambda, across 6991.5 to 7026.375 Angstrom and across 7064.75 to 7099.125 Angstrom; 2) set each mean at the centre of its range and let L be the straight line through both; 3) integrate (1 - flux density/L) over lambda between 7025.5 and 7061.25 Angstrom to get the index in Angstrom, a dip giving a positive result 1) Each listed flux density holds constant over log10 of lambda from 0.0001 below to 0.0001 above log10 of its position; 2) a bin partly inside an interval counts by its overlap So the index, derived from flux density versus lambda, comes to -3.4 Angstrom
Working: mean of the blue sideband 17.3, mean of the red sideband 16.9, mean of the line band 18.7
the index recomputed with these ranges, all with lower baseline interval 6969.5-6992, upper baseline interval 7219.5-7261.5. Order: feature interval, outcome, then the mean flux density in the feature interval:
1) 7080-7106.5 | 1.3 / 16.4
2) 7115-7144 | 2.5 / 15.7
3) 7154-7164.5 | 1.5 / 14.7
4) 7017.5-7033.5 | -0.2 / 17.4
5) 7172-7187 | 1.4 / 15.5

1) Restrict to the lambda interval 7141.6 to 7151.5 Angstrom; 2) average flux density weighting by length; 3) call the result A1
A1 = 18.2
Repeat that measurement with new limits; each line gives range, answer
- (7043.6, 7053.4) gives 19.5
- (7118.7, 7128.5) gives 15.6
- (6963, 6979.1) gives 17.6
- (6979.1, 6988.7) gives 16.7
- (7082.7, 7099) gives 16.3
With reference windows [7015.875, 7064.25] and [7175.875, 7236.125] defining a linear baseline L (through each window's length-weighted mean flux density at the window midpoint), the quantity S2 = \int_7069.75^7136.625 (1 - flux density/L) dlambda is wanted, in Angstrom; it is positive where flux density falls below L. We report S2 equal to 4.5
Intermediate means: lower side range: 18.1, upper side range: 15.9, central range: 16.2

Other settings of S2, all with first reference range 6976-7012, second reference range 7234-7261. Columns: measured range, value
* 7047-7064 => -1.9 Angstrom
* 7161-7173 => 0.9 Angstrom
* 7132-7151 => 1.2 Angstrom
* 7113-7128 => 2.1 Angstrom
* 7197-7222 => 3.4 Angstrom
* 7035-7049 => -0.1 Angstrom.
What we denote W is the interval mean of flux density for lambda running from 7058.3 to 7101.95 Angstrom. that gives 17.2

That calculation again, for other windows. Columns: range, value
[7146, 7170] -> 16.3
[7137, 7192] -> 16.2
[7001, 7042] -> 17.4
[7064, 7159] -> 16.3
